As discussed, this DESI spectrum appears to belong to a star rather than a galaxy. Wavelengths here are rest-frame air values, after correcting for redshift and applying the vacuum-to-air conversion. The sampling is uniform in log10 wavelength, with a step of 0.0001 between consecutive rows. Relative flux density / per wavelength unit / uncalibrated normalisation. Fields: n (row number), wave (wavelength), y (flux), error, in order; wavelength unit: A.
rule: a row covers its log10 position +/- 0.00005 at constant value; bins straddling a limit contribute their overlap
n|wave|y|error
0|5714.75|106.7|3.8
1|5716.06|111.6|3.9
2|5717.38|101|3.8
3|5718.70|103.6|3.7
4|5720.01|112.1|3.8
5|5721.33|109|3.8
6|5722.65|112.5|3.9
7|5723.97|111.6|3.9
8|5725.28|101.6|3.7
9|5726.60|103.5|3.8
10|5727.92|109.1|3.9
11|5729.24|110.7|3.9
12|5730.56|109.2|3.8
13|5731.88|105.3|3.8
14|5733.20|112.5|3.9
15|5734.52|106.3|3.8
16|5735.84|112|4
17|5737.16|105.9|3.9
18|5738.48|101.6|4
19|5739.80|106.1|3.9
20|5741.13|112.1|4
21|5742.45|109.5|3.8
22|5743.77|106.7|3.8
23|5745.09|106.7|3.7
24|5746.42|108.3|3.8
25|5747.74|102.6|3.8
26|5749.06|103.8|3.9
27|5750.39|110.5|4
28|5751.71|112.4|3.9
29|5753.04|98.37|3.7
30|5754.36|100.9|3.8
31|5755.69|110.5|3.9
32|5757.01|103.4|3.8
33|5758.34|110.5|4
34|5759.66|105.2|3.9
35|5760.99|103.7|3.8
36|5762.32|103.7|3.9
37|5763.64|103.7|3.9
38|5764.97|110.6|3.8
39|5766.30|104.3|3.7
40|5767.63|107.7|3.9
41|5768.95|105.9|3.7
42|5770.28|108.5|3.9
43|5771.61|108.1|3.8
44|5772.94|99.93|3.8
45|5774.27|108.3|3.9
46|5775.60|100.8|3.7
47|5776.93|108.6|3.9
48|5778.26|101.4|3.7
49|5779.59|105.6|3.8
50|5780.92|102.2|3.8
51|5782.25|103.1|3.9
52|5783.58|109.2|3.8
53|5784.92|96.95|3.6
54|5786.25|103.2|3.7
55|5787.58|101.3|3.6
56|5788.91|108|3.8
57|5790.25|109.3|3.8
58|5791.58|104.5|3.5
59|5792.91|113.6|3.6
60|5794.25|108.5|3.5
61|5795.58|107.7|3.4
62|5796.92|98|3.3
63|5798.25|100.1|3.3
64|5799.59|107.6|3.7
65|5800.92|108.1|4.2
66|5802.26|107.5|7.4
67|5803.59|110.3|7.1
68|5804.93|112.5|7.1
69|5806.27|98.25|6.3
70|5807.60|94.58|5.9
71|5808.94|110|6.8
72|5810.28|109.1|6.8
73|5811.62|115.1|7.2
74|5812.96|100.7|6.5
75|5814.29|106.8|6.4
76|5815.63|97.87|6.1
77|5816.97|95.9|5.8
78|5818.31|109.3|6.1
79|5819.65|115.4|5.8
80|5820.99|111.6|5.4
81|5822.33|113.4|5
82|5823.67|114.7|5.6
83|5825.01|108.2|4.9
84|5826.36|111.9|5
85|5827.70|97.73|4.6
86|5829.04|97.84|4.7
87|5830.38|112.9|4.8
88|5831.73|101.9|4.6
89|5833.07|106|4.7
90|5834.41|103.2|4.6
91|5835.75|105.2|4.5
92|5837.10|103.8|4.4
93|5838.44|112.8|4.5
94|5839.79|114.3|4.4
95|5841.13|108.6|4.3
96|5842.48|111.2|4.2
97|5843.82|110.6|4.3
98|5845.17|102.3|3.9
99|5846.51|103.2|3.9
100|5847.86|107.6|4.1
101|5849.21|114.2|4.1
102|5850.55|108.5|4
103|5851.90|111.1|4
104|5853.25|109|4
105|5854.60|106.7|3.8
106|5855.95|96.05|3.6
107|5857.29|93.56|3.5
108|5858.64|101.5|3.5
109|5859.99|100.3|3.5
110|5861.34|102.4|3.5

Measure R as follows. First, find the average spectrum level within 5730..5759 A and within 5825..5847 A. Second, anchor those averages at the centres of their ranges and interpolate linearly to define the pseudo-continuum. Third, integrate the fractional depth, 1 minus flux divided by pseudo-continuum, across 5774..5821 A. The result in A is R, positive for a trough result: 0.6 A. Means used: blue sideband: 107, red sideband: 107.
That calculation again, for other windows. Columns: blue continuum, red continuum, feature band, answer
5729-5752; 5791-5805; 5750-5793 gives 0.8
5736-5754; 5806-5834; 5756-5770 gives 0.1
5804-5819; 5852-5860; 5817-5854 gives -1.8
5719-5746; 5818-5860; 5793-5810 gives 0.3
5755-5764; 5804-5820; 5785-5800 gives 0.0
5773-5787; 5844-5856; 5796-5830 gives -0.3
